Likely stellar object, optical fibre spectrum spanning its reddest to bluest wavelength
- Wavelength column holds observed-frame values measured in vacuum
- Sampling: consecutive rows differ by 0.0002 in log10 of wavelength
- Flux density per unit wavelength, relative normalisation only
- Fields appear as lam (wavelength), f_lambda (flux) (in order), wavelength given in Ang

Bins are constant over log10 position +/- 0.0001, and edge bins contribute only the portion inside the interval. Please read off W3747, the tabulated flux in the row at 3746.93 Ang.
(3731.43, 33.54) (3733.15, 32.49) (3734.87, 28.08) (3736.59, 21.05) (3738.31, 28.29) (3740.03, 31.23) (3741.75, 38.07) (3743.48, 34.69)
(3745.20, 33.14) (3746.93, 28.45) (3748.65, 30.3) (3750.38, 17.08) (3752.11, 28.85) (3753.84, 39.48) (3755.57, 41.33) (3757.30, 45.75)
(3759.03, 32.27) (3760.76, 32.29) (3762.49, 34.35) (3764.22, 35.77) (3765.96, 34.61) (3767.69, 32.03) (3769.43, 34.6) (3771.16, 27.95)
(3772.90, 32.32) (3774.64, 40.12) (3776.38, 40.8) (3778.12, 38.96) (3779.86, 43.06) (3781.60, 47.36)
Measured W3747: 28.45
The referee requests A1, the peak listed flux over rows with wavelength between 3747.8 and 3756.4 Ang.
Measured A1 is 41.33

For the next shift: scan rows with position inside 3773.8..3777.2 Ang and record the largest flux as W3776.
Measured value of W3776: 40.8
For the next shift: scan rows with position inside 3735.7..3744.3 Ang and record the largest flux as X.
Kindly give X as 38.07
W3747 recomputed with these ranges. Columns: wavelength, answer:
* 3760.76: 32.29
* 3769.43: 34.6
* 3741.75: 38.07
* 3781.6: 47.36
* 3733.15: 32.49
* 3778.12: 38.96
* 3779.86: 43.06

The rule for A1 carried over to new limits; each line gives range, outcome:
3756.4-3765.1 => 45.75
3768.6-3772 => 34.6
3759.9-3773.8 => 35.77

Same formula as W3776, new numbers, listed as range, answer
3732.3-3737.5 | 32.49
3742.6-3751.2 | 34.69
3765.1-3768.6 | 34.61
